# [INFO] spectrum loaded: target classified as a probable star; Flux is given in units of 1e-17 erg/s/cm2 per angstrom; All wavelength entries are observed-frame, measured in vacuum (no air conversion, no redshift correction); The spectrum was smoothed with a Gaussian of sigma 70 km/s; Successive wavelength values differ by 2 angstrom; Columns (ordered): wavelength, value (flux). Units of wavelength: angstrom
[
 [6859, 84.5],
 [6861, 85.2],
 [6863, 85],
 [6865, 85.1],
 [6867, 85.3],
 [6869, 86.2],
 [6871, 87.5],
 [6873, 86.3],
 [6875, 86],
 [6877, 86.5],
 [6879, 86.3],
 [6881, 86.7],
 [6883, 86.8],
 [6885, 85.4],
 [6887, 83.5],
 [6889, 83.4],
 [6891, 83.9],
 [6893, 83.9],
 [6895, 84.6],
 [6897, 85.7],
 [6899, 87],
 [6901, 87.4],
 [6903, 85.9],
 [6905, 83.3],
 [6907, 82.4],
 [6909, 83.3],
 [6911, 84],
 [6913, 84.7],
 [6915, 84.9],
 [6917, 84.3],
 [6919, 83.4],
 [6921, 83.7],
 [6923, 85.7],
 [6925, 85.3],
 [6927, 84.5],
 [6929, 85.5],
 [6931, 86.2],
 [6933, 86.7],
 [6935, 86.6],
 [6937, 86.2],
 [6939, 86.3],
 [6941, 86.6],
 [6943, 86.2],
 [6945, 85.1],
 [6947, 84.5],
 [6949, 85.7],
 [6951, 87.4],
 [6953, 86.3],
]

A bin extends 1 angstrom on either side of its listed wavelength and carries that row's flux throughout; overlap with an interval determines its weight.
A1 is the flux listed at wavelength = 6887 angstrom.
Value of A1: 83.5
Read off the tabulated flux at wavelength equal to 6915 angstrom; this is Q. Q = 84.9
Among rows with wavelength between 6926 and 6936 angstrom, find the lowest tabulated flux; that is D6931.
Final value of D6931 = 84.5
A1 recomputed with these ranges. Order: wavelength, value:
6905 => 83.3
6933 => 86.7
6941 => 86.6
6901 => 87.4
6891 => 83.9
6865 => 85.1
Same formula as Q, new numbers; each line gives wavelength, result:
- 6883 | 86.8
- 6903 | 85.9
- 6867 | 85.3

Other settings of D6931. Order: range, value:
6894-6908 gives 82.4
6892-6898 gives 83.9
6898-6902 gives 87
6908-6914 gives 83.3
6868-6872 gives 86.2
